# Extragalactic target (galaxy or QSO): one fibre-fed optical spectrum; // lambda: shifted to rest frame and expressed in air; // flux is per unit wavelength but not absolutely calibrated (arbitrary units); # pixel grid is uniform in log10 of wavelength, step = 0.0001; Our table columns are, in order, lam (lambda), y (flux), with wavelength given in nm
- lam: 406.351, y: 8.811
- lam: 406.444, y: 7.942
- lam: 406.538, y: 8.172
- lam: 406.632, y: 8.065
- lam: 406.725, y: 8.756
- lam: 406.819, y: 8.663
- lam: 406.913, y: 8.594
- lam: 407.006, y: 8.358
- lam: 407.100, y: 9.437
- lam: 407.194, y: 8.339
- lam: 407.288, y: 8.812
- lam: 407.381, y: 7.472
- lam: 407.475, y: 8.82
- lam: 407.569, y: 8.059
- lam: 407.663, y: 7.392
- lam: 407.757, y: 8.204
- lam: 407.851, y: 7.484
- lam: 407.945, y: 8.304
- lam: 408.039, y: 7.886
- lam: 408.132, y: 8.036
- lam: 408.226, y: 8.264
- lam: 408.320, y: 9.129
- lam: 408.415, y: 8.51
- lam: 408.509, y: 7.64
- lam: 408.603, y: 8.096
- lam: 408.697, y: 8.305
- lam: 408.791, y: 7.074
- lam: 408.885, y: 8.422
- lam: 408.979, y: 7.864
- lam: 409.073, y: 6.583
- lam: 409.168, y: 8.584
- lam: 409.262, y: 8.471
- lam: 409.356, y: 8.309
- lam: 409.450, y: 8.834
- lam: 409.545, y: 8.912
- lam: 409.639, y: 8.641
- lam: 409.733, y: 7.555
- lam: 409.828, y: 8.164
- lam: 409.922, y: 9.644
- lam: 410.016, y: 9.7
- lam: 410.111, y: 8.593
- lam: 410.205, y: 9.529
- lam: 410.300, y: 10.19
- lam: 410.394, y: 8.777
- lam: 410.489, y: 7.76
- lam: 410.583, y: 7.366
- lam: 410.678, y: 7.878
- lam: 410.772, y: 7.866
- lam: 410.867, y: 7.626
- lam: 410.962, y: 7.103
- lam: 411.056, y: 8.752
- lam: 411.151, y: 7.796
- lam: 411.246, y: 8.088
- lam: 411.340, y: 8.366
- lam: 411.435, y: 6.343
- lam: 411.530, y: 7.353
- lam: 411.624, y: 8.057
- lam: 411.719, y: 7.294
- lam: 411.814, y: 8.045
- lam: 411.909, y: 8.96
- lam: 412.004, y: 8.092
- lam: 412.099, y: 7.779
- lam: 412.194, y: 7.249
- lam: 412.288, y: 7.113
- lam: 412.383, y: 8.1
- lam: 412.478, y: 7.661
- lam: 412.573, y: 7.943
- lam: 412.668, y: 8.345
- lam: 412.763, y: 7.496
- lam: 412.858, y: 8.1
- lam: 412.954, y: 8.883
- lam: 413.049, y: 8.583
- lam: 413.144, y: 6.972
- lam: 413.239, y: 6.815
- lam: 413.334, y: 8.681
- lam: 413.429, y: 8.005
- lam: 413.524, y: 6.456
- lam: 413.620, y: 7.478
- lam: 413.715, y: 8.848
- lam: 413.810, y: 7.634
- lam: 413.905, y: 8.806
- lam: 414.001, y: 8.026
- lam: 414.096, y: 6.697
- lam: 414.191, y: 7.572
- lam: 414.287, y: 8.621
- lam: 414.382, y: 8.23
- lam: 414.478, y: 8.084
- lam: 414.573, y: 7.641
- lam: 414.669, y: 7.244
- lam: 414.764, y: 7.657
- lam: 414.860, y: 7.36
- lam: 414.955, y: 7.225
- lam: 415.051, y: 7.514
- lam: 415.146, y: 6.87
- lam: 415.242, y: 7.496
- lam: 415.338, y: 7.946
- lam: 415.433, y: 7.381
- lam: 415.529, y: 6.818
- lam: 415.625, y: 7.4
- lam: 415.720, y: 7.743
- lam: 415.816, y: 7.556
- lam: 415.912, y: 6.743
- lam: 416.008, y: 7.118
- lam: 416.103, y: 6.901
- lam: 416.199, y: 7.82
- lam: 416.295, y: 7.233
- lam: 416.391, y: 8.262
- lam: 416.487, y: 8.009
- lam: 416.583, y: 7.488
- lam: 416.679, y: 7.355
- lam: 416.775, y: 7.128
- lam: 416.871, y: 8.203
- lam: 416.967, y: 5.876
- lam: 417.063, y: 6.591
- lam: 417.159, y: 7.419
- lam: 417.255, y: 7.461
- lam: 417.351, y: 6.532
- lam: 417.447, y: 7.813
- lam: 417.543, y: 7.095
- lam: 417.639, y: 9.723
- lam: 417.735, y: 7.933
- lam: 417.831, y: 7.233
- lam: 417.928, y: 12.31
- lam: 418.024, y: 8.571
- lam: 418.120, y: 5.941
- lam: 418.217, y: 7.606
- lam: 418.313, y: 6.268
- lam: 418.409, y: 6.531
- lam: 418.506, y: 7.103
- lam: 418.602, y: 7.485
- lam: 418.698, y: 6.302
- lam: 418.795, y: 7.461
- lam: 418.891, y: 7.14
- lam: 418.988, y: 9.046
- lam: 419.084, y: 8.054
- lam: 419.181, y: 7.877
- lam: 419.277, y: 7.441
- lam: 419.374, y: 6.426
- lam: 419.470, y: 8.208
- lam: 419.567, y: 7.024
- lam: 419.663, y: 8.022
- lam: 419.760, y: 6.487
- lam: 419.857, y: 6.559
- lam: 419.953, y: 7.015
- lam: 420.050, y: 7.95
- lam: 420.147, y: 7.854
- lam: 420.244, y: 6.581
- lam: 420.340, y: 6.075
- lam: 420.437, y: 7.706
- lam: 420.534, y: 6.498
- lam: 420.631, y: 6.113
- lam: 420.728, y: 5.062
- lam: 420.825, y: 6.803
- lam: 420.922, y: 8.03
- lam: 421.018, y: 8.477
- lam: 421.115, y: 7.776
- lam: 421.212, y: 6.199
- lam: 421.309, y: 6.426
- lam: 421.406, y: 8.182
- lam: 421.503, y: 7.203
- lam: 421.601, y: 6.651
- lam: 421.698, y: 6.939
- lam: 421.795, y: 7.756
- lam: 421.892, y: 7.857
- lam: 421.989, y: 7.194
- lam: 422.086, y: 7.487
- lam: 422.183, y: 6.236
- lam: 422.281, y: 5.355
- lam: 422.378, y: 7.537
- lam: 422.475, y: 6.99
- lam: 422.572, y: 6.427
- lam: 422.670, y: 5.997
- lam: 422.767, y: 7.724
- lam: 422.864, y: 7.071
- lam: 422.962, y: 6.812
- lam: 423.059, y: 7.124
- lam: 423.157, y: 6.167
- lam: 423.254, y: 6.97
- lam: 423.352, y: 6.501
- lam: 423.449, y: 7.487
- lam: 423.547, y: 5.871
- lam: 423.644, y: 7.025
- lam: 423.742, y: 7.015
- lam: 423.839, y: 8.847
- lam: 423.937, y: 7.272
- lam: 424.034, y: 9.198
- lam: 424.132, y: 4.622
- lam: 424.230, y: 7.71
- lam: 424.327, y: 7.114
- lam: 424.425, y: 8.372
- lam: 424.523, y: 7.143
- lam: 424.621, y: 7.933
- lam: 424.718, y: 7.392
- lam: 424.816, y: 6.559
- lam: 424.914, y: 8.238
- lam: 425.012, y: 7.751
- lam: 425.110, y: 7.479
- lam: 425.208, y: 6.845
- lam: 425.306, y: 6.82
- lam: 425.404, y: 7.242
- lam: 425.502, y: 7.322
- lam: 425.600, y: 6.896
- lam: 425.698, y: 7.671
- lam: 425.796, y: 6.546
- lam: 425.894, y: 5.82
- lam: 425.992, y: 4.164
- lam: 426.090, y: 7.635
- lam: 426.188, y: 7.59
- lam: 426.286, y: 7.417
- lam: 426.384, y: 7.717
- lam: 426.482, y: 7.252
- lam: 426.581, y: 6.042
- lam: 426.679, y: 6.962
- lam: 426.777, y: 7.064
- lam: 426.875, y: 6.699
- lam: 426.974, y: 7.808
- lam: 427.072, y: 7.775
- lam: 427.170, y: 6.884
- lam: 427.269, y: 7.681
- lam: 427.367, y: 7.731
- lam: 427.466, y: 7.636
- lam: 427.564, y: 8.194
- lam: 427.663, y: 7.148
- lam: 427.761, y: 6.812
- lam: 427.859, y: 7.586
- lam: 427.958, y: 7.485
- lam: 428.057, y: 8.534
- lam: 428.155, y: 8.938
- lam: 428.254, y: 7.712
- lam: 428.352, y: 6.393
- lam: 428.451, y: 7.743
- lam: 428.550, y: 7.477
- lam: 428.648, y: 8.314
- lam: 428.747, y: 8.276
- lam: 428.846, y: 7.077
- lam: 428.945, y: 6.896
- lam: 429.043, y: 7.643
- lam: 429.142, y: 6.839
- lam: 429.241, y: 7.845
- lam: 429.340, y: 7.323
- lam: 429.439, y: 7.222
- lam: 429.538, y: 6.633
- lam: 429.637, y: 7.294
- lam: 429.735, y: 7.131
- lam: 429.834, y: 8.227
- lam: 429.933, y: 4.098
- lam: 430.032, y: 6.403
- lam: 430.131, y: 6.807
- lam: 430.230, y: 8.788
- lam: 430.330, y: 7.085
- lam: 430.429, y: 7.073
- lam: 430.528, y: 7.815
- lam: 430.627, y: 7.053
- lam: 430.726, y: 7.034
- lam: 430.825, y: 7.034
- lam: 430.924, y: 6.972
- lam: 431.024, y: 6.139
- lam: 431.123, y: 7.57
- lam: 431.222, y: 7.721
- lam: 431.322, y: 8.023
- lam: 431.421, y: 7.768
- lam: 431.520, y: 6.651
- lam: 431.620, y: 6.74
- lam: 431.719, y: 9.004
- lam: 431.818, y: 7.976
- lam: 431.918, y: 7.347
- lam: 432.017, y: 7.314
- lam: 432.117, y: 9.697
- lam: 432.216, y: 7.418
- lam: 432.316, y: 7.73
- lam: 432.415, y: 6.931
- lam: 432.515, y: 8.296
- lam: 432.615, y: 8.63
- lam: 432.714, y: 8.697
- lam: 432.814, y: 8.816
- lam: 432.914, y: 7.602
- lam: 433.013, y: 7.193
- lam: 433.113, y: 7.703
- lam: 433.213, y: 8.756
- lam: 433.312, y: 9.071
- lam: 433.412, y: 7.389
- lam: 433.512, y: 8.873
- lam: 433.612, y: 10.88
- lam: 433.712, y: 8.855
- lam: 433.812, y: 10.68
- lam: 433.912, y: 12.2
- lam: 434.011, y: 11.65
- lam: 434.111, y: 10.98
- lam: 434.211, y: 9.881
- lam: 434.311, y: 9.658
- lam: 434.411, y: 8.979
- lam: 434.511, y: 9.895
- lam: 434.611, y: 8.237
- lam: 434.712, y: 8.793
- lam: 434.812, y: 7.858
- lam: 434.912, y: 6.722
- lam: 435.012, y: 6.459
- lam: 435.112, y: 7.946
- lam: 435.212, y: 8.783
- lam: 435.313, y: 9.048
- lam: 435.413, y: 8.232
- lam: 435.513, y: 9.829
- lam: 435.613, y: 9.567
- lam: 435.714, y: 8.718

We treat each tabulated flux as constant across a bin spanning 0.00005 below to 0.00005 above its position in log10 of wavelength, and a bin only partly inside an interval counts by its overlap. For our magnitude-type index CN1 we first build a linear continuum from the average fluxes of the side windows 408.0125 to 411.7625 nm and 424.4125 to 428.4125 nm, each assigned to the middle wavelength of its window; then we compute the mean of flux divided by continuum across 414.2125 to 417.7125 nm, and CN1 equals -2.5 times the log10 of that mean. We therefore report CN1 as 0.05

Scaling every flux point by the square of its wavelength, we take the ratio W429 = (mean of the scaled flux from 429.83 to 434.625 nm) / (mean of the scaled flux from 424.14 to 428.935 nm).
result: 1.15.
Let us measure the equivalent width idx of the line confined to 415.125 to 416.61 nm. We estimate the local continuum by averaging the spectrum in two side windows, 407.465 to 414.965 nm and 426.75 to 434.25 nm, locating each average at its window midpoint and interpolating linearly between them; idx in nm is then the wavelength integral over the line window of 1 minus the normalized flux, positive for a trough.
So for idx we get 0.10 nm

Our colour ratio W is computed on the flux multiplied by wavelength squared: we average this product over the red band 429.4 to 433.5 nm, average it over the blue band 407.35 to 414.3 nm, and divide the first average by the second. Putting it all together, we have 1.03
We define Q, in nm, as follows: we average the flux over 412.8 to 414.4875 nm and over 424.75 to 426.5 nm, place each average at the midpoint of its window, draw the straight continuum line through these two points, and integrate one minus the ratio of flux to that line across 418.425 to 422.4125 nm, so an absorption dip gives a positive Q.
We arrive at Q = 0.145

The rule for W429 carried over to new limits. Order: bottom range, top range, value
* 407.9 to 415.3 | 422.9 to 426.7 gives 0.94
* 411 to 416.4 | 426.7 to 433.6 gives 1.06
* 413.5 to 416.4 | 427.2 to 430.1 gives 1.04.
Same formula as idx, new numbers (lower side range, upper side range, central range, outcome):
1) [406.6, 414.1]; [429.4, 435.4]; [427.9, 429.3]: 0.08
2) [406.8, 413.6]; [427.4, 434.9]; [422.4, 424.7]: 0.26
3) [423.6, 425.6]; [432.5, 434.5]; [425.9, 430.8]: 0.54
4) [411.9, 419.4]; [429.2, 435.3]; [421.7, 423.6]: 0.23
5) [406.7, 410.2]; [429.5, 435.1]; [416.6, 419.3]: 0.22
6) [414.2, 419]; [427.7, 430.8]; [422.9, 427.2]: 0.17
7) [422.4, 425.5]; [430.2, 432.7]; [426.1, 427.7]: -0.01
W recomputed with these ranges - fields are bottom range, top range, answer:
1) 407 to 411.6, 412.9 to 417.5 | 0.94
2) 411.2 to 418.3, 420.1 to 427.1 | 0.96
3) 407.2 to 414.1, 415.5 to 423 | 0.94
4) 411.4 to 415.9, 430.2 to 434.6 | 1.19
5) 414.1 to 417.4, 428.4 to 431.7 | 1.05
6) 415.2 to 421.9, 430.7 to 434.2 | 1.21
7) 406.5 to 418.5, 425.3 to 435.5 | 1.07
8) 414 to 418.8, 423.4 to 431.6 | 1.02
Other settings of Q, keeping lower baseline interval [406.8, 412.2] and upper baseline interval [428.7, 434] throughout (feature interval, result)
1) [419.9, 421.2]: 0.156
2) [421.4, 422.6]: 0.142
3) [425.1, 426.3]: 0.162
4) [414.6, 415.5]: 0.078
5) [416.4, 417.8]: 0.099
